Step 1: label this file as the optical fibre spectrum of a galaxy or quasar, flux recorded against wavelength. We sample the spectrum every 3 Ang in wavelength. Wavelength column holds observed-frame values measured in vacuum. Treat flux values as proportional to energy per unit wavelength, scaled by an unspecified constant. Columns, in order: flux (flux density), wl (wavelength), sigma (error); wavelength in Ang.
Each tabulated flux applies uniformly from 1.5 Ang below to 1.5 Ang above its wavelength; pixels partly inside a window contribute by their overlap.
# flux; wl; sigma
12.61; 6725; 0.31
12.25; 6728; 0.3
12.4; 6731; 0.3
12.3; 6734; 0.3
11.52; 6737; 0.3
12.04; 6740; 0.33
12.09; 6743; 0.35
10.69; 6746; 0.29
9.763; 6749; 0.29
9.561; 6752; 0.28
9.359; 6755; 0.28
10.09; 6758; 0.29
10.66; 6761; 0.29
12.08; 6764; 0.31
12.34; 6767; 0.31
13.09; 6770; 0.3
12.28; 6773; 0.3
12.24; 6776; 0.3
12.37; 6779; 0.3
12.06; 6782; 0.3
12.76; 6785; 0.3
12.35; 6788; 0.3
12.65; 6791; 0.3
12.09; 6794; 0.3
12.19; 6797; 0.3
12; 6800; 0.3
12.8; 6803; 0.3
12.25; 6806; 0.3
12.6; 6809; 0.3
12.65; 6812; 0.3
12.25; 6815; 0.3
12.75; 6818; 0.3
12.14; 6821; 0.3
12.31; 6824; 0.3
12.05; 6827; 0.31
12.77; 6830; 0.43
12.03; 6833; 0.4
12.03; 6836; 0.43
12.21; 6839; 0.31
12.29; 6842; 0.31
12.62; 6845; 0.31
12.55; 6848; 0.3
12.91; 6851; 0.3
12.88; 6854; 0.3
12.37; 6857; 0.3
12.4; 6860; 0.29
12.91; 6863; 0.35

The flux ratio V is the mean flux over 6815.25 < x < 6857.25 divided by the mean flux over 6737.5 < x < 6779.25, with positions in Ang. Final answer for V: 1.1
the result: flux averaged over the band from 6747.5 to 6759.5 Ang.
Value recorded 9.69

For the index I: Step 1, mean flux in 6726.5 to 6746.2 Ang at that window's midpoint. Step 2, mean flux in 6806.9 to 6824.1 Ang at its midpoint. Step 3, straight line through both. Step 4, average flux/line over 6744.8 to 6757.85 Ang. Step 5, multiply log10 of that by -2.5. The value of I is 0.22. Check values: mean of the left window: 12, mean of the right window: 12.5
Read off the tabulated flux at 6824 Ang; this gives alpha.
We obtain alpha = 12.31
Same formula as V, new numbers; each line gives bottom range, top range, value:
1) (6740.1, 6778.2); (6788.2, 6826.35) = 1.10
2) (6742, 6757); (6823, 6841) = 1.20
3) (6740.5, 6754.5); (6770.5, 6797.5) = 1.17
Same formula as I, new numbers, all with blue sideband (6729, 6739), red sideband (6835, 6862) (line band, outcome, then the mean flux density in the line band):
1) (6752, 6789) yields 0.05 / 11.7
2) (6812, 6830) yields 0.00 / 12.4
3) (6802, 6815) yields -0.02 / 12.5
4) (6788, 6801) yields 0.00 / 12.3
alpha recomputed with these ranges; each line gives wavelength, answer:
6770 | 13.09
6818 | 12.75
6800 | 12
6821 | 12.14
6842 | 12.29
